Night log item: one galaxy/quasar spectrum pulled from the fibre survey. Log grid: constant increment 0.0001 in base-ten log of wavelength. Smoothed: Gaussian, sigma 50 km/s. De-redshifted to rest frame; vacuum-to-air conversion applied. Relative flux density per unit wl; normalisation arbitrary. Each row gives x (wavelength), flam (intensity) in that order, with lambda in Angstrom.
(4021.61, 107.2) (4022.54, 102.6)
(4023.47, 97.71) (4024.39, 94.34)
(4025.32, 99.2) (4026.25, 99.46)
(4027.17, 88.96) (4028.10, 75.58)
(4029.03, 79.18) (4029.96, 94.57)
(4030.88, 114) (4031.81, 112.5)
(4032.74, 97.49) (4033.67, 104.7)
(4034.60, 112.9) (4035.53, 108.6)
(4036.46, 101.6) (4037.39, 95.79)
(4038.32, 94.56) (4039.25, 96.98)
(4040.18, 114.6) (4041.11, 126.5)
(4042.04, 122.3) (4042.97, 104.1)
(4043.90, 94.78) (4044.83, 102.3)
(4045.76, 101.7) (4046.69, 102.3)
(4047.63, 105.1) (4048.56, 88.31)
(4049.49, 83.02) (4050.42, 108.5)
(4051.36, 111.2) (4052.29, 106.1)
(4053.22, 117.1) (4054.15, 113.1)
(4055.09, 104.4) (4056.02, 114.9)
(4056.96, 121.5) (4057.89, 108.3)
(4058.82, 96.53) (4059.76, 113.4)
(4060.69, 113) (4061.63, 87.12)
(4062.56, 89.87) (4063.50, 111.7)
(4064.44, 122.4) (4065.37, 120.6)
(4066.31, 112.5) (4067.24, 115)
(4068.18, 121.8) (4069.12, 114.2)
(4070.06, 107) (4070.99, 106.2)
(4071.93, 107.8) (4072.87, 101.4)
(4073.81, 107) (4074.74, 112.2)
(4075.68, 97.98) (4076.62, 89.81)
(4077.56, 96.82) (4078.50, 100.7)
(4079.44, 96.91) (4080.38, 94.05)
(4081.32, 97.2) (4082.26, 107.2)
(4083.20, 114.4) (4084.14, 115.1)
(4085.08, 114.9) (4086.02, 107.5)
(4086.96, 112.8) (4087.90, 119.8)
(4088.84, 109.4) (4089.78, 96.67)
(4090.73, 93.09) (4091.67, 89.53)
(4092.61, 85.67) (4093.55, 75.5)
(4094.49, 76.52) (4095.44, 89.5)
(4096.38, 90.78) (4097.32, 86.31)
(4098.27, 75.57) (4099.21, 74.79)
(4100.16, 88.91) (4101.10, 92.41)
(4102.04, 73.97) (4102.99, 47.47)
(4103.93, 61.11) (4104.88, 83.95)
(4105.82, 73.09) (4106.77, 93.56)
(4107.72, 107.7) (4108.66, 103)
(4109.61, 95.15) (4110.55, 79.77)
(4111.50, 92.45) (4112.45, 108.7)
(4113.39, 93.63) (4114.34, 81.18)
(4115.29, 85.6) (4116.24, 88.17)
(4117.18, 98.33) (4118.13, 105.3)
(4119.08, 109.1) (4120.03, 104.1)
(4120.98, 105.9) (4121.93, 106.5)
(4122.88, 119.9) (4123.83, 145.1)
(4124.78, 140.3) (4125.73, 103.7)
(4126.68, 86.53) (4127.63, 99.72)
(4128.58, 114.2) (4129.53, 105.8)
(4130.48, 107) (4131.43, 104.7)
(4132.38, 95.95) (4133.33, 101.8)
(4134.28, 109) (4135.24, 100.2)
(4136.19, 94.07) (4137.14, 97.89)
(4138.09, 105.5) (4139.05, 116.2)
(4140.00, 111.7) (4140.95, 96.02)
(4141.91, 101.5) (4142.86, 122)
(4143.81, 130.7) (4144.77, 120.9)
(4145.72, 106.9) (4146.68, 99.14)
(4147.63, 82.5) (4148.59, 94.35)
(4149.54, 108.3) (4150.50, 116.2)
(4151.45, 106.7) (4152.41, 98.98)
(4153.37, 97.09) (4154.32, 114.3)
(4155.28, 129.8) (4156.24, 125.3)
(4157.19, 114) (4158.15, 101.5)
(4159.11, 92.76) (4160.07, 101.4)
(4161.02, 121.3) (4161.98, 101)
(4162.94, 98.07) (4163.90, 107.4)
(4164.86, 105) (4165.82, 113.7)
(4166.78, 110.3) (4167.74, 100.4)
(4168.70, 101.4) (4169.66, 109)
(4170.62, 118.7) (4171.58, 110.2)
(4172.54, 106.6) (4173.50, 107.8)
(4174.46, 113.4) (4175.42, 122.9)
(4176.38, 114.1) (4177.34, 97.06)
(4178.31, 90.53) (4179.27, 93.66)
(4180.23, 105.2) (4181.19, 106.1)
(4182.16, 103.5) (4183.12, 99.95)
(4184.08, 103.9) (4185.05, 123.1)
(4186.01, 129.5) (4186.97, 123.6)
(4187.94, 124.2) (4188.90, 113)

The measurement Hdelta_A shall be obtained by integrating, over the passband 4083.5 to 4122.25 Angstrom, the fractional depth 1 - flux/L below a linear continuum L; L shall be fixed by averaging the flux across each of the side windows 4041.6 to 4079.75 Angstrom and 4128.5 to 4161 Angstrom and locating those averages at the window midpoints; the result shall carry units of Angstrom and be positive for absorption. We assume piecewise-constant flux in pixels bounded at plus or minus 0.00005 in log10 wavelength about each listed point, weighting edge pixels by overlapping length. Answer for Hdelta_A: 5.1 Angstrom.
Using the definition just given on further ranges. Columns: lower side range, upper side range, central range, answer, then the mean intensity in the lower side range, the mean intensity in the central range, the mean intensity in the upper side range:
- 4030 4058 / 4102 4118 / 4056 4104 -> -1.9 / 106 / 99.7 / 87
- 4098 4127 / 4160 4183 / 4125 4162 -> -2.0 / 94.5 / 106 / 107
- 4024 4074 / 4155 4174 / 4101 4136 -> 3.0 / 105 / 98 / 109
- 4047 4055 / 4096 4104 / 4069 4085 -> -2.5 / 104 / 104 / 77.5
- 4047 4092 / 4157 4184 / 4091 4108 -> 4.0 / 106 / 81.3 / 106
